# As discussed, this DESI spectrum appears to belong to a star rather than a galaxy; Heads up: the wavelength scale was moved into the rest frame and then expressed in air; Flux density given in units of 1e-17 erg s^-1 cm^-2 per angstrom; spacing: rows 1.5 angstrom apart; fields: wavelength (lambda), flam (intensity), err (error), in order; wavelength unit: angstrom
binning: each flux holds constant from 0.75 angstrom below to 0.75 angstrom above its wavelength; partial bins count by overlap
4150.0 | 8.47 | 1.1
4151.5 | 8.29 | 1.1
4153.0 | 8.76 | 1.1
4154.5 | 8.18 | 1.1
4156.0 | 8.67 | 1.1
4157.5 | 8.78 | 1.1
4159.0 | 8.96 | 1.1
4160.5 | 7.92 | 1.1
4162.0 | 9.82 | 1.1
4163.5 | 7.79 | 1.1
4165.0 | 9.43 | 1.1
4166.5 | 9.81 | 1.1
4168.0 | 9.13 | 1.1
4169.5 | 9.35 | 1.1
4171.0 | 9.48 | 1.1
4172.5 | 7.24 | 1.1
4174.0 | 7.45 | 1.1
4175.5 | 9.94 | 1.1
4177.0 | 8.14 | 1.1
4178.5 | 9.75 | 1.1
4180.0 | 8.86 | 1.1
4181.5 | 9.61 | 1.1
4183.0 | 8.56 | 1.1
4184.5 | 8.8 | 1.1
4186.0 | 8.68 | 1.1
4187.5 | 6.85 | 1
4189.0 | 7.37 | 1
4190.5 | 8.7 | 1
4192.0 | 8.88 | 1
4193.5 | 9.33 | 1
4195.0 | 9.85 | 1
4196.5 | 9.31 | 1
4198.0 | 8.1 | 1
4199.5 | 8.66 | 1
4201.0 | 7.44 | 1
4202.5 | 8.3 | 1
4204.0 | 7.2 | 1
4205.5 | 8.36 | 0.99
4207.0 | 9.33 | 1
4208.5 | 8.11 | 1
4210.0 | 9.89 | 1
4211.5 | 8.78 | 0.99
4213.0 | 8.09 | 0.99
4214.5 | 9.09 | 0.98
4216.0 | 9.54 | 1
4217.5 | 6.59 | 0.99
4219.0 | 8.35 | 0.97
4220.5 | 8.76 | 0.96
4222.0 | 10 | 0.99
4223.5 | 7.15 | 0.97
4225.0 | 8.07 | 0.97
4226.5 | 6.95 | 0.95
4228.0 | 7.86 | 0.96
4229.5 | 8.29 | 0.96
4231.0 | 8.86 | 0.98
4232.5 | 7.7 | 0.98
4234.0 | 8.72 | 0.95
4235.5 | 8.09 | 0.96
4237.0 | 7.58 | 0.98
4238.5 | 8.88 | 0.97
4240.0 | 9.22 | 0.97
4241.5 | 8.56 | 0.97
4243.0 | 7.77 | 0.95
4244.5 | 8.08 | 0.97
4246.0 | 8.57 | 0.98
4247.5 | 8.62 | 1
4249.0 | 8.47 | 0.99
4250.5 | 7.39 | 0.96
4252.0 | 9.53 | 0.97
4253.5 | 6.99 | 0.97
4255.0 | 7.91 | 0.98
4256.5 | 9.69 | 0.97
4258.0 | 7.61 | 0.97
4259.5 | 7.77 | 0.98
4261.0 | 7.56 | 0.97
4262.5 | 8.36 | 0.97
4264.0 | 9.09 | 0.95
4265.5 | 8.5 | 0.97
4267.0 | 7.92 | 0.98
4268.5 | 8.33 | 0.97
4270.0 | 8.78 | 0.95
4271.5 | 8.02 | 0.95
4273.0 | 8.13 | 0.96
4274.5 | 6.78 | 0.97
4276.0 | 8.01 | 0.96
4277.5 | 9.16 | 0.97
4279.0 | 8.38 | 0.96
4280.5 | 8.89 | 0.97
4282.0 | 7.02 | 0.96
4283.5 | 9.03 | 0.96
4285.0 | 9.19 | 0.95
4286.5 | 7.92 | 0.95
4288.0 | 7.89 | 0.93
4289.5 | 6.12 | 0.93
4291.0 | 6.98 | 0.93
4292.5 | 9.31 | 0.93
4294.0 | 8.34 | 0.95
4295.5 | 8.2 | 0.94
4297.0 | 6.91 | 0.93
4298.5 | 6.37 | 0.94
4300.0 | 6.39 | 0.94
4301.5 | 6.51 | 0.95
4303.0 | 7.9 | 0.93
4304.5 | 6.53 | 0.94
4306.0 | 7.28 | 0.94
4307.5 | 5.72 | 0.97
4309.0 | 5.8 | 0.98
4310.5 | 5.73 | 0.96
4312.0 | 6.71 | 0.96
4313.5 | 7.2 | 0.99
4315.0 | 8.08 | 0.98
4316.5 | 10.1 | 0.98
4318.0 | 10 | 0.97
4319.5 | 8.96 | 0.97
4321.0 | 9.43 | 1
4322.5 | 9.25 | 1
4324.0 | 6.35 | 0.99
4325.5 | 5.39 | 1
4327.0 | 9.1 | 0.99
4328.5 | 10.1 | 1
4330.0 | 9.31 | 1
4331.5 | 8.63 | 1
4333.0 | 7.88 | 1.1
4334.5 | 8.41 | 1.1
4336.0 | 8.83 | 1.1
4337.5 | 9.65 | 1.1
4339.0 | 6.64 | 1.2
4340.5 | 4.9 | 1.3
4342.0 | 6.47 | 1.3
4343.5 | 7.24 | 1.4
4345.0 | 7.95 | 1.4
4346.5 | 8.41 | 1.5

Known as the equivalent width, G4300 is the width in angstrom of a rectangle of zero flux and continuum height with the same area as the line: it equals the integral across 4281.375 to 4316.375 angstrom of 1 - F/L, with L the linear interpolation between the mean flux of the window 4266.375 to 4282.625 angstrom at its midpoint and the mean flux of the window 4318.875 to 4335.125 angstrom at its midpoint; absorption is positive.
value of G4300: 4.0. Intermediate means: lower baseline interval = 8.14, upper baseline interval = 8.43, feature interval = 7.32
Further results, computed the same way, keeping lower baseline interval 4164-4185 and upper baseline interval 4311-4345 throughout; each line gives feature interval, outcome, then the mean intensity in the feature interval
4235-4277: 1.3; 8.23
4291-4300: 0.7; 7.64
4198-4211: 0.6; 8.4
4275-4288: 0.0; 8.39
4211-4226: 0.5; 8.41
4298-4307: 1.6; 6.81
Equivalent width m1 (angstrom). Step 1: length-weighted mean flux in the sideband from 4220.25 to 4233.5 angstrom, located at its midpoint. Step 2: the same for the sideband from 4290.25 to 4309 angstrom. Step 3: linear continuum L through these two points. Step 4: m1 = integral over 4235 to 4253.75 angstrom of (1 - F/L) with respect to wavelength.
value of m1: -0.95 angstrom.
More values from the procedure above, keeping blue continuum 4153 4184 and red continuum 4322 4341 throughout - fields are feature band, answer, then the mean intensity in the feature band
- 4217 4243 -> 1.00 angstrom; 8.22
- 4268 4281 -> 0.11 angstrom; 8.26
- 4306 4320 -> 1.03 angstrom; 7.55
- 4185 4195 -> 0.35 angstrom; 8.43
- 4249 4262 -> 0.52 angstrom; 8.09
